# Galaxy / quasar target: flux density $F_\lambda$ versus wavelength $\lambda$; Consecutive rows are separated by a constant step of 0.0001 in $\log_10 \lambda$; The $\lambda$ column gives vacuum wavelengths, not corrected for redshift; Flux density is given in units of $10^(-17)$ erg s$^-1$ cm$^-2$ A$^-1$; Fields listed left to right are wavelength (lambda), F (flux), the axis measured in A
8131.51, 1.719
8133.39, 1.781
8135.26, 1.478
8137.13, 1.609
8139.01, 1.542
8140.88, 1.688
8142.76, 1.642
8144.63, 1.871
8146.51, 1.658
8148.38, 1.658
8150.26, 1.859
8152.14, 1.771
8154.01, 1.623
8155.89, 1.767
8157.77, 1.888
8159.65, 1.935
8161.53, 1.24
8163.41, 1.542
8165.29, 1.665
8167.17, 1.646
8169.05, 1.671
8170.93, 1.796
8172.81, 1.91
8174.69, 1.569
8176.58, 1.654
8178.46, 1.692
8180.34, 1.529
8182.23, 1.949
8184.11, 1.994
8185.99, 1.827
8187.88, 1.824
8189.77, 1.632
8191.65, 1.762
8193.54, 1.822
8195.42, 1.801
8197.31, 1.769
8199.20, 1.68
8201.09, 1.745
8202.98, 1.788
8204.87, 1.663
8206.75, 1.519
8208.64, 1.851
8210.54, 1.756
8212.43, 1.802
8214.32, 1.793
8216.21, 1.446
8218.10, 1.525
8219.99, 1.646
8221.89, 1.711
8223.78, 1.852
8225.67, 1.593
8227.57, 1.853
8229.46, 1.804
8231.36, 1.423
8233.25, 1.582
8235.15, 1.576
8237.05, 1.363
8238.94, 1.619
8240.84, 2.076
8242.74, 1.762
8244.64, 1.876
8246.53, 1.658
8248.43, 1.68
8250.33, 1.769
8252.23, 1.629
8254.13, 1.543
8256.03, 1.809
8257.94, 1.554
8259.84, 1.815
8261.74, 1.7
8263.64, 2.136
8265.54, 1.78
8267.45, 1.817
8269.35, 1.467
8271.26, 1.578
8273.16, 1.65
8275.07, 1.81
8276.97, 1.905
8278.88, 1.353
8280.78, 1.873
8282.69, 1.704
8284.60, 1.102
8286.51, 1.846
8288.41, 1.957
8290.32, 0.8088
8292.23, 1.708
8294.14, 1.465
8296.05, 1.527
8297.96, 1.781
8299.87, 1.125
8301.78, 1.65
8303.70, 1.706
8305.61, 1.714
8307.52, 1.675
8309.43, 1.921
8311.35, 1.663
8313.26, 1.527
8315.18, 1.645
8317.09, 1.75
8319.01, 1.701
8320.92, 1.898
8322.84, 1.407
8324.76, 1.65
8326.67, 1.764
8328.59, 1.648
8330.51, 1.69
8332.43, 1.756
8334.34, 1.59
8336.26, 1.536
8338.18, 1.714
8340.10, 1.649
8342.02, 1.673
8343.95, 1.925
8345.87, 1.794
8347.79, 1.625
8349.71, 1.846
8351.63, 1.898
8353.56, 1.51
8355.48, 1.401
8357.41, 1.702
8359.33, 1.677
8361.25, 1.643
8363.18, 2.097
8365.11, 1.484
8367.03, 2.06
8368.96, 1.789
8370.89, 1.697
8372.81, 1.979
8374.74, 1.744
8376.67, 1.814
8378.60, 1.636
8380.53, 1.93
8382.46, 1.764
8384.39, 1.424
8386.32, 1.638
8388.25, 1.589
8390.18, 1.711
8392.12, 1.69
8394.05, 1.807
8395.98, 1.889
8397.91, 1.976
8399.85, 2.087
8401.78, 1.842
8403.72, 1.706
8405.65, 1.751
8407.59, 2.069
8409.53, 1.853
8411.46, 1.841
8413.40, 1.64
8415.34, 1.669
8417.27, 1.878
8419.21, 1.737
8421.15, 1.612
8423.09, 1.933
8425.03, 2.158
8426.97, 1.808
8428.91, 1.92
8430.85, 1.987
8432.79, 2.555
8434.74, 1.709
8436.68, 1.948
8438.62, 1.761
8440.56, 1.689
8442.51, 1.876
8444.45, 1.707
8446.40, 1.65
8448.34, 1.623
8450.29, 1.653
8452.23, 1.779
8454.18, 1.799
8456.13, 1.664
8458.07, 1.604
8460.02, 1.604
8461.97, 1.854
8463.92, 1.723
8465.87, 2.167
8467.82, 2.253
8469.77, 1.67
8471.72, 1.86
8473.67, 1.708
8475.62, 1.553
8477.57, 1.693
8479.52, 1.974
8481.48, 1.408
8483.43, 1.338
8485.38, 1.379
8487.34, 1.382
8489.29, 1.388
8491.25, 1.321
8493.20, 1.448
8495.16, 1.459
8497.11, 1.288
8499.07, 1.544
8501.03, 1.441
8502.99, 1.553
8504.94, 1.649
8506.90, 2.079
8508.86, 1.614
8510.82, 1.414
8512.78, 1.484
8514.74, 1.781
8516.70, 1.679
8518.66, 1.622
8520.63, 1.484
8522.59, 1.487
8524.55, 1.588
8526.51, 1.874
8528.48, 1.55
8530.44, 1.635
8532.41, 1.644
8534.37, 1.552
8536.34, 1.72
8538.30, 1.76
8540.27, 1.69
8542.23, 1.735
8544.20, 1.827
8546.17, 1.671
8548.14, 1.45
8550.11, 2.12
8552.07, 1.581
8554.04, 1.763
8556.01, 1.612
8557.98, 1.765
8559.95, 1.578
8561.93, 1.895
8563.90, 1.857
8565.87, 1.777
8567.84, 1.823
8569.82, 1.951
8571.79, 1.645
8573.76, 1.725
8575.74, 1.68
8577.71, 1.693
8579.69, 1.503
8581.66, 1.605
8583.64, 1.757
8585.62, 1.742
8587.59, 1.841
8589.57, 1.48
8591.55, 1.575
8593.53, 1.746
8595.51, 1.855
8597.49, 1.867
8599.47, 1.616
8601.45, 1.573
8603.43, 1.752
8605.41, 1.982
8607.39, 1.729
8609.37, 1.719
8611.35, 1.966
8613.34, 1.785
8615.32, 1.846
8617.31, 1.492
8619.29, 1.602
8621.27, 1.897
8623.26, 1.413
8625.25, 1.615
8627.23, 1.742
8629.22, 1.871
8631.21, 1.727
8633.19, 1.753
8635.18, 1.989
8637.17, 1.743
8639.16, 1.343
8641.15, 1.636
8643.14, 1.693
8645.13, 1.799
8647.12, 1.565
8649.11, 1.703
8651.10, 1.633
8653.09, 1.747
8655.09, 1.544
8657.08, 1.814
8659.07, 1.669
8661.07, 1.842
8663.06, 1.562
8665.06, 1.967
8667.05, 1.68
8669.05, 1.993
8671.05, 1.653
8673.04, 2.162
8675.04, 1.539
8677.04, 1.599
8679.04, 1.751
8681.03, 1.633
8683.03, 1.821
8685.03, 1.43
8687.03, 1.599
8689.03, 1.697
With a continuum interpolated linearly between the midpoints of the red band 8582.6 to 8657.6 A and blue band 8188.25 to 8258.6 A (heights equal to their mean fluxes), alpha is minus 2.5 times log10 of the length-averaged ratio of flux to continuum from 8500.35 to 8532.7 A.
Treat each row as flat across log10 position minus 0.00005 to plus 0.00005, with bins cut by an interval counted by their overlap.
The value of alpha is 0.06 mag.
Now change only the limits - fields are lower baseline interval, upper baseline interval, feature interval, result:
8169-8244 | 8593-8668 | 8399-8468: -0.07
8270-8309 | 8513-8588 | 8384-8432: -0.11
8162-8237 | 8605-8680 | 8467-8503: 0.11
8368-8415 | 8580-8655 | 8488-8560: 0.08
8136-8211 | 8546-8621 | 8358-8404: -0.03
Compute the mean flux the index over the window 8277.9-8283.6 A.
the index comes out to 1.64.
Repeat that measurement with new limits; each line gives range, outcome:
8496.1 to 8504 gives 1.46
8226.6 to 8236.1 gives 1.65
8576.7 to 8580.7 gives 1.6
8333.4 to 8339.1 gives 1.61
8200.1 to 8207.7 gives 1.68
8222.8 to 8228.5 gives 1.77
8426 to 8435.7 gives 2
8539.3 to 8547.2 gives 1.73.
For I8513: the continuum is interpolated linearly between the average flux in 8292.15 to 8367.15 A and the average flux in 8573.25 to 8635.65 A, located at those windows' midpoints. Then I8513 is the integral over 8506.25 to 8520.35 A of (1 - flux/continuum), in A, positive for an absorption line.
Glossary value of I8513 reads 0.5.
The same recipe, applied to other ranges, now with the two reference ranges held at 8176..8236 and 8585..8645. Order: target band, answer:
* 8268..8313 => 2.8 A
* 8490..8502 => 2.1 A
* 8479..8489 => 1.5 A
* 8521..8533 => 0.7 A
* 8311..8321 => 0.2 A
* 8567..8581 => 0.1 A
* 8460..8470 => -1.2 A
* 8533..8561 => 0.3 A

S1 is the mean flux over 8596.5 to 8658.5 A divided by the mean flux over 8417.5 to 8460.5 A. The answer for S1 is 0.9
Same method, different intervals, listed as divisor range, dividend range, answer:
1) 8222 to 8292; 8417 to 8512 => 1.02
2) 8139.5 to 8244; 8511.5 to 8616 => 1.00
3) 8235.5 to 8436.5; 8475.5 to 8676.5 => 0.97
